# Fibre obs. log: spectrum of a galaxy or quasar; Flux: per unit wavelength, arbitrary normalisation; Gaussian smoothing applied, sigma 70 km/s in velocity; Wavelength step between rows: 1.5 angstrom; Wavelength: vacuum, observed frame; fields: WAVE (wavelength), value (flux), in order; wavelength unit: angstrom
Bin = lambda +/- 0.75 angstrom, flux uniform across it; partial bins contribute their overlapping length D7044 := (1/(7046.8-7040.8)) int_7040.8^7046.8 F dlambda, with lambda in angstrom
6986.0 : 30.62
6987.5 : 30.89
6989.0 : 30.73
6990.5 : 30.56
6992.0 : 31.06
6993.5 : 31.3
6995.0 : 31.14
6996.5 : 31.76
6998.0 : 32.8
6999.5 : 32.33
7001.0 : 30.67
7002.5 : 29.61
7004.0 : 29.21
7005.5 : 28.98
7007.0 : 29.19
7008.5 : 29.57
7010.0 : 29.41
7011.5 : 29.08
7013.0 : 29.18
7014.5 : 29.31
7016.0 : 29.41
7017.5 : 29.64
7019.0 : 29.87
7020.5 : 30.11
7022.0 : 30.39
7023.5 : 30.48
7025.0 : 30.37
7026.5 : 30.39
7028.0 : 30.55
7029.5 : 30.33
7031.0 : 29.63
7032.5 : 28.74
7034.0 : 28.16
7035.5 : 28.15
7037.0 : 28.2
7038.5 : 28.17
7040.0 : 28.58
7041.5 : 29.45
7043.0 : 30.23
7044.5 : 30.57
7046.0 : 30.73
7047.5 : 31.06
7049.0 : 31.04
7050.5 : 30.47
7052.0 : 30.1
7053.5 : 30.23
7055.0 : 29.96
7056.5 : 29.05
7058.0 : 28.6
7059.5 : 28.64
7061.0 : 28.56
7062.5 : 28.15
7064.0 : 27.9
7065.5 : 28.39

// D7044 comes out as 30.3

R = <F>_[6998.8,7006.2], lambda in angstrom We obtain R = 30.2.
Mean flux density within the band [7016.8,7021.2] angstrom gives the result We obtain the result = 29.9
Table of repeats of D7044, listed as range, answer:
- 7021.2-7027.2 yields 30.4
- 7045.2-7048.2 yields 30.9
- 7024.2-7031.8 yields 30.2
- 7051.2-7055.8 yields 30.1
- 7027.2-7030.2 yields 30.4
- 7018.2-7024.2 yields 30.2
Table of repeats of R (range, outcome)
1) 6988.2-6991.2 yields 30.7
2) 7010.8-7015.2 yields 29.2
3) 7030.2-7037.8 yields 28.6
